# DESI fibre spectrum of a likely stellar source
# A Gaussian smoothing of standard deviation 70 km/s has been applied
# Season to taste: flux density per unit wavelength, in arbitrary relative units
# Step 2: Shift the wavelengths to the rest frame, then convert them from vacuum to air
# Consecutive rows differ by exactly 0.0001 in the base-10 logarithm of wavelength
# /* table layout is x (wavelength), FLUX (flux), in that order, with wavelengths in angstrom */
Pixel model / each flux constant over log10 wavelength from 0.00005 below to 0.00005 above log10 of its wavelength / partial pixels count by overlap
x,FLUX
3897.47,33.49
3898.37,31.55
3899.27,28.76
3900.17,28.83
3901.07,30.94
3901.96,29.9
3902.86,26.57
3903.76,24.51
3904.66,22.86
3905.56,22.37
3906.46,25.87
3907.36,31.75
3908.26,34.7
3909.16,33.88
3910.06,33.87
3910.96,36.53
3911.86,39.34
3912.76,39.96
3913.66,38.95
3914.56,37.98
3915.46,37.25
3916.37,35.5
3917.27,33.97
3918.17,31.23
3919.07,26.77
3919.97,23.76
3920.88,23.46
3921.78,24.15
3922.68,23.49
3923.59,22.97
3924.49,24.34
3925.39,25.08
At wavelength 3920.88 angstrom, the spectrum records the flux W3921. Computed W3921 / 23.46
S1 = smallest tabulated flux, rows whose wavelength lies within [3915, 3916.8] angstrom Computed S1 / 35.5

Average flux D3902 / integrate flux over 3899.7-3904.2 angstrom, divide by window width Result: 28.2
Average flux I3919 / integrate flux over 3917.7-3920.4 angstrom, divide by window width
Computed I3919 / 27.4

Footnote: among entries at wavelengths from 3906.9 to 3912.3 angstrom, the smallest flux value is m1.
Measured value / 31.75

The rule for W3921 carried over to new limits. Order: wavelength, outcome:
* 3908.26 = 34.7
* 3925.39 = 25.08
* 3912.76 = 39.96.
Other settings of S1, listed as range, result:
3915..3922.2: 23.46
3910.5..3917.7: 33.97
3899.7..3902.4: 28.83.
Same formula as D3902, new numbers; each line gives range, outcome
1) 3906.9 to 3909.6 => 33.4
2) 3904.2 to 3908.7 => 27.5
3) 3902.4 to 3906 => 24.1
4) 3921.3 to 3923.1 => 23.9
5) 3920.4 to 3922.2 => 23.7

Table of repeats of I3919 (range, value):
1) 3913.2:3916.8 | 37.4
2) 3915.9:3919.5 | 31.9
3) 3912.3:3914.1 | 39.5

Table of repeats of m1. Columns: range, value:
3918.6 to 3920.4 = 23.76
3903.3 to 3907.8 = 22.37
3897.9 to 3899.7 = 28.76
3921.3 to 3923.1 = 23.49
